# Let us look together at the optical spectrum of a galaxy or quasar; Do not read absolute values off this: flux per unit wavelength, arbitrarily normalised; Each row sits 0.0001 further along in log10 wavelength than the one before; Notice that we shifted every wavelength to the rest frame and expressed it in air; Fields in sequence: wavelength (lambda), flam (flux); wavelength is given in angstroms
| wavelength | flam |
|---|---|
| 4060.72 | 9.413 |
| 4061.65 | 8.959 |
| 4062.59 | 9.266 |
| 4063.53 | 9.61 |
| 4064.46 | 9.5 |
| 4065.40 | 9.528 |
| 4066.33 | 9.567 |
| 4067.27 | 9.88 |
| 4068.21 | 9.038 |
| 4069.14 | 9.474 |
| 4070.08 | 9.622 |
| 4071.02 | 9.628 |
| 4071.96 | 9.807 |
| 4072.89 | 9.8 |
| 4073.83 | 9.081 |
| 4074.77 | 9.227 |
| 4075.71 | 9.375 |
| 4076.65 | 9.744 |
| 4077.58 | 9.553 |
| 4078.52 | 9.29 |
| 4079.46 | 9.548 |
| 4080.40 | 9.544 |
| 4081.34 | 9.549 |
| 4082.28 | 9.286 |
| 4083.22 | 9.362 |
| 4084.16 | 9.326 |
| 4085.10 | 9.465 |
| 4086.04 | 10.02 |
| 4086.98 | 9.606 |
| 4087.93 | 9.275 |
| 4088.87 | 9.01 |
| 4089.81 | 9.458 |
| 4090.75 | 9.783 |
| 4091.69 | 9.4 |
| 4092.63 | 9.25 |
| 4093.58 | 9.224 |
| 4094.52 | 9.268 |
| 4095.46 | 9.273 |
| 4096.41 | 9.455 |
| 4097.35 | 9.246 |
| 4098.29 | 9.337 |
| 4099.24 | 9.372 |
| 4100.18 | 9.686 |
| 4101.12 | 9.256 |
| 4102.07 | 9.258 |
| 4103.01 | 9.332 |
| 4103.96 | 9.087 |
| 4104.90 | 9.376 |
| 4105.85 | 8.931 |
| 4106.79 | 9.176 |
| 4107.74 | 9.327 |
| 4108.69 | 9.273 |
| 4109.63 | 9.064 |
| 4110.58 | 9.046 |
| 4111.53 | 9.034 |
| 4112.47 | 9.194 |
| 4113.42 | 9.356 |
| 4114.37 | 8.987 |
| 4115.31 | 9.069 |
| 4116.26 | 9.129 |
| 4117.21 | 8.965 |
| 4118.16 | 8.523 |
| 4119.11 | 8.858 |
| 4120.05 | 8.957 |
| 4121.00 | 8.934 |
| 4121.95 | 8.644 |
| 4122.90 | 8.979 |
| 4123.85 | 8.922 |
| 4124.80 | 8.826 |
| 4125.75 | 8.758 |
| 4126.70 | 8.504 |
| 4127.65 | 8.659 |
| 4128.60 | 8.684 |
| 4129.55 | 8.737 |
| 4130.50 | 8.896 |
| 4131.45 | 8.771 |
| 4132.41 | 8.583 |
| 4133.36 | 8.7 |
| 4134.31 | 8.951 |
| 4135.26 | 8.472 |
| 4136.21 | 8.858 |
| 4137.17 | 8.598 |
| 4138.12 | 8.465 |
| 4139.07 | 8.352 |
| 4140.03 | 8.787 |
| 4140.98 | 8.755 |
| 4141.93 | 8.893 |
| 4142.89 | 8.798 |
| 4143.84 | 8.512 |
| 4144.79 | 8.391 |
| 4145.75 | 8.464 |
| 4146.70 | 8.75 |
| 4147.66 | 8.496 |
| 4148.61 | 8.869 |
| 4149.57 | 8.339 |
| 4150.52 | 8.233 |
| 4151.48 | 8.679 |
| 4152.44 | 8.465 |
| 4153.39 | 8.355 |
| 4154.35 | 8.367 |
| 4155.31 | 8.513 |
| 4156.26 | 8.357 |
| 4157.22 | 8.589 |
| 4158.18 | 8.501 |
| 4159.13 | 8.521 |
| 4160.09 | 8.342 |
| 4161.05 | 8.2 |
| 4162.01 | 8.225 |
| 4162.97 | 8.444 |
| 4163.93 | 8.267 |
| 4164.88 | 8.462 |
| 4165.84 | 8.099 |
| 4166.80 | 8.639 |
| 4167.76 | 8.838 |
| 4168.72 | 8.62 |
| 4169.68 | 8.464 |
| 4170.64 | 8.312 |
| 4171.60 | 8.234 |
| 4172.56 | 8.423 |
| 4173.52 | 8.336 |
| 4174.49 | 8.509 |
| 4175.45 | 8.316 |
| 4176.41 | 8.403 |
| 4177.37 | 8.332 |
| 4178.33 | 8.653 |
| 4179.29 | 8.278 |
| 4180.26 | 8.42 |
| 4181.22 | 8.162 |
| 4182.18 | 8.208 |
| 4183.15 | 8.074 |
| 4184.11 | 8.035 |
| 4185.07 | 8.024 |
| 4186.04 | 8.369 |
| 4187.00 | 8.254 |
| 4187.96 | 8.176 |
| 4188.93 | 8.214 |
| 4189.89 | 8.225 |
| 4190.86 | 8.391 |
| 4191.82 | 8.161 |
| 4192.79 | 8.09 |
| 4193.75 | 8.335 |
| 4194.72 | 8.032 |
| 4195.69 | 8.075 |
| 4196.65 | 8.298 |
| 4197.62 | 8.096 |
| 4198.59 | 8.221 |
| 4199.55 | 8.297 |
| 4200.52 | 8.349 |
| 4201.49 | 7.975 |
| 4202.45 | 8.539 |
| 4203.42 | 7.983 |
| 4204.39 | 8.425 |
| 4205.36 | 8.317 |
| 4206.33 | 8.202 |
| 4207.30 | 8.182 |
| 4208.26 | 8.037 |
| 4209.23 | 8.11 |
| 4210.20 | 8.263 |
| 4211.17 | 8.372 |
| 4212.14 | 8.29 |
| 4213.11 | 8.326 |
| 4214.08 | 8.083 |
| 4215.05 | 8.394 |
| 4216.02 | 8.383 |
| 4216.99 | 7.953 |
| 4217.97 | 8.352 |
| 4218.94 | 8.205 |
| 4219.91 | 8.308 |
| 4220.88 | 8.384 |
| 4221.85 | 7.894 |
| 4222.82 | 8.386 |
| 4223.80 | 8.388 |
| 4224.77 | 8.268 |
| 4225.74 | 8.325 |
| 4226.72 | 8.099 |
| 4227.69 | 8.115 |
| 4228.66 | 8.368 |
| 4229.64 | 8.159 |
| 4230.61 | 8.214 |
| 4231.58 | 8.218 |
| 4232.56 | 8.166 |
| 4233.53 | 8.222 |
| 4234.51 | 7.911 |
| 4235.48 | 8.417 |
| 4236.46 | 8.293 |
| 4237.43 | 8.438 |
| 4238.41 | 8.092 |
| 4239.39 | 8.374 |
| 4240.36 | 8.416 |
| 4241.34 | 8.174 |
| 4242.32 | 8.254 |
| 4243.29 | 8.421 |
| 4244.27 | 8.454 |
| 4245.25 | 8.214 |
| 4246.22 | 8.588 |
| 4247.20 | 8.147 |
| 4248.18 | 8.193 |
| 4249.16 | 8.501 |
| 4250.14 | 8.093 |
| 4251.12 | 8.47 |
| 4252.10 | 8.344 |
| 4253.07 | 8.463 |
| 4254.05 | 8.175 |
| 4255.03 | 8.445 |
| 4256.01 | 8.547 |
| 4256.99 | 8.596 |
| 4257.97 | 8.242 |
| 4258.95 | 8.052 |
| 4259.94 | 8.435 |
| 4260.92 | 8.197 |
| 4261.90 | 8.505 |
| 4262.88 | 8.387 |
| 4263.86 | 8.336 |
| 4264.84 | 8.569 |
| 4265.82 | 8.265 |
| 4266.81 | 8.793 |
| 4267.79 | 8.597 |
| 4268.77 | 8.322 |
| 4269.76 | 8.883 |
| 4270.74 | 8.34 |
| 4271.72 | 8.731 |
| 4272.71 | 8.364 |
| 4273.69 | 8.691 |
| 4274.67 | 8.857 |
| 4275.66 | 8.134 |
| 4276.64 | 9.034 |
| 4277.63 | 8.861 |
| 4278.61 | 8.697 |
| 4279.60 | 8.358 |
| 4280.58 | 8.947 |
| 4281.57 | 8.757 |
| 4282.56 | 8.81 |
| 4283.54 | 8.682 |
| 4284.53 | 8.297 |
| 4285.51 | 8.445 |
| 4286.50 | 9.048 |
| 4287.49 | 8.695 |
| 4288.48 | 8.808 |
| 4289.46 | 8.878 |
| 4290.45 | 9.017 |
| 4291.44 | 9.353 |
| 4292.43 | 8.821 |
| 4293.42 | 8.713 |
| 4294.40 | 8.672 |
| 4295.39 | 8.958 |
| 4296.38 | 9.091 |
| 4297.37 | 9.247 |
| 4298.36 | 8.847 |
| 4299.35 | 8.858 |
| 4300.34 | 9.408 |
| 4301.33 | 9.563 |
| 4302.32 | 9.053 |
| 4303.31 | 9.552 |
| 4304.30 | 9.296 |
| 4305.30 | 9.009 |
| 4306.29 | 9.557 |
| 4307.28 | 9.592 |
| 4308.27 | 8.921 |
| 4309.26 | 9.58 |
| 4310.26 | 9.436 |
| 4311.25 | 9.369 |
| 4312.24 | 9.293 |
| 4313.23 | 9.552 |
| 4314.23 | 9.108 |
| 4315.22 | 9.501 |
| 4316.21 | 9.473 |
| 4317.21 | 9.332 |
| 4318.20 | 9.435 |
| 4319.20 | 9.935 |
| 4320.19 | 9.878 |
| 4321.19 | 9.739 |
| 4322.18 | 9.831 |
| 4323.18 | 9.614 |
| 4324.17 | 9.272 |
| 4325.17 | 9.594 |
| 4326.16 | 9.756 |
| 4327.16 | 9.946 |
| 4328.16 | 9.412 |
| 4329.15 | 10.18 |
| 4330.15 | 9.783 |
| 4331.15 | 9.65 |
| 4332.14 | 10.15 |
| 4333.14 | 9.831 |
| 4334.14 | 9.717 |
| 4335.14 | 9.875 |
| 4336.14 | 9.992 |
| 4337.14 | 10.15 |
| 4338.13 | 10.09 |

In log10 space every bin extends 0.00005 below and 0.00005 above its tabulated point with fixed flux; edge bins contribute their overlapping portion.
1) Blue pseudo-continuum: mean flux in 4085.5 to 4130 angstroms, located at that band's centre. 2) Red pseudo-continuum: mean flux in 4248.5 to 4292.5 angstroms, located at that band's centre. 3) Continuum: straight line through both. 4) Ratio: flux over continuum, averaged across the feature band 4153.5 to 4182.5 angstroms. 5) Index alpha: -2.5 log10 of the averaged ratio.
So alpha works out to 0.066 mag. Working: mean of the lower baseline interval 9.14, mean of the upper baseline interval 8.57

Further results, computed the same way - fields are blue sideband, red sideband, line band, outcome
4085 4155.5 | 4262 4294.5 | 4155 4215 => 0.07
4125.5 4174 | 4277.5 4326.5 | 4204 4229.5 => 0.07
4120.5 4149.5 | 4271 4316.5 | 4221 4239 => 0.08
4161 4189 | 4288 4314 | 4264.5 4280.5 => 0.05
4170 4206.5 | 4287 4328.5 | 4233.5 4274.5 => 0.06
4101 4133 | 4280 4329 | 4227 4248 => 0.11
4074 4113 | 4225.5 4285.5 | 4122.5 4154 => 0.05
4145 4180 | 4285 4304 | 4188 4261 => 0.06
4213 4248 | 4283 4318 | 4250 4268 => 0.03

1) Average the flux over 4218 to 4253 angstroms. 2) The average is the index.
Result 8.28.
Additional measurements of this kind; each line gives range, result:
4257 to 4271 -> 8.43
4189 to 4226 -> 8.23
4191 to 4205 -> 8.21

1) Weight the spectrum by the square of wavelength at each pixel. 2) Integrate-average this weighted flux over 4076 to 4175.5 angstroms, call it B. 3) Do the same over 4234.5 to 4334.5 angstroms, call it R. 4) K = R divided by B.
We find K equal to 1.08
